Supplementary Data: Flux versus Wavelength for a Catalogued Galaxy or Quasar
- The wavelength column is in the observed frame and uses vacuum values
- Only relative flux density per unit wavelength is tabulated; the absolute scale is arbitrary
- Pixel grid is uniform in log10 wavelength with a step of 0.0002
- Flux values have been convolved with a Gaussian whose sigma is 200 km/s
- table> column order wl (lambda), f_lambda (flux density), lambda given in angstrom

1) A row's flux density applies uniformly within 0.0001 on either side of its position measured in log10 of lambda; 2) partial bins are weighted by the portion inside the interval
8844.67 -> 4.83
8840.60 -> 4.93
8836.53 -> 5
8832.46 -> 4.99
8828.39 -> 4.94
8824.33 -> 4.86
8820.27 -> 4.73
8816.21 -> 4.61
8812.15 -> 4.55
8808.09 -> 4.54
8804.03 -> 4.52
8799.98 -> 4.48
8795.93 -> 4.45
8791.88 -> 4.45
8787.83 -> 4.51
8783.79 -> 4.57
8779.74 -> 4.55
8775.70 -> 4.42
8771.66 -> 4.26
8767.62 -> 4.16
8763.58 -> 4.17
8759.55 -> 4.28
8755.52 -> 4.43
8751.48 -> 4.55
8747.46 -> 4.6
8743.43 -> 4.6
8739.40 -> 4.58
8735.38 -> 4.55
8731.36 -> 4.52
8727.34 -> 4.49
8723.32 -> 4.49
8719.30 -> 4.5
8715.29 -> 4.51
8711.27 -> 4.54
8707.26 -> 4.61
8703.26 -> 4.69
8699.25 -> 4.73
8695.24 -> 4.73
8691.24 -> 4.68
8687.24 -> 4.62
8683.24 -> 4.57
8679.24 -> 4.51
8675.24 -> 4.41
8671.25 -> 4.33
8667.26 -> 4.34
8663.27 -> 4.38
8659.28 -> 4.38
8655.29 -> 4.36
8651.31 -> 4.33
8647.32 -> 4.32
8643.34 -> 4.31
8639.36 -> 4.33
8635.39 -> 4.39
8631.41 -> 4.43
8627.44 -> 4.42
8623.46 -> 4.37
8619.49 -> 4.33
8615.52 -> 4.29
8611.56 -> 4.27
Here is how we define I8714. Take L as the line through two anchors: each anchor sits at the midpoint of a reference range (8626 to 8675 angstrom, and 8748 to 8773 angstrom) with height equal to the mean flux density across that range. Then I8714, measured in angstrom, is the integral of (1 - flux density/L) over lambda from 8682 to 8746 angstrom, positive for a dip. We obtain -3.6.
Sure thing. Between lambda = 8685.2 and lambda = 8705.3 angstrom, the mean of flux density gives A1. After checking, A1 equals 4.69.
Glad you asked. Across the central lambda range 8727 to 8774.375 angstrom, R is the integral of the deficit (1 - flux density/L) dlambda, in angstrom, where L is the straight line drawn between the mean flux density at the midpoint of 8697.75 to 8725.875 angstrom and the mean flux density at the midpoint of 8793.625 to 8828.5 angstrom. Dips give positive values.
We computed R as 1.7 angstrom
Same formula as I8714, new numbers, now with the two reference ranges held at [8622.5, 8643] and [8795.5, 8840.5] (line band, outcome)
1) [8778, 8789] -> 0.3 angstrom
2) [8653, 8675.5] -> 0.4 angstrom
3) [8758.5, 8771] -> 1.1 angstrom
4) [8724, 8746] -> 0.1 angstrom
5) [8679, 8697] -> -0.6 angstrom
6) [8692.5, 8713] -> -0.7 angstrom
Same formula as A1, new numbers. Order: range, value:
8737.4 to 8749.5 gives 4.59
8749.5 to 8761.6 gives 4.42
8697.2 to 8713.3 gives 4.64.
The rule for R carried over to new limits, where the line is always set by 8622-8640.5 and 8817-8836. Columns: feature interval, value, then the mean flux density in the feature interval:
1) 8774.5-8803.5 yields 1.74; 4.49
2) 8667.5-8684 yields 0.25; 4.43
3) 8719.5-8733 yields 0.37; 4.5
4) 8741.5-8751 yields 0.17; 4.6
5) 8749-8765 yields 1.12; 4.37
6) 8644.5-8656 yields 0.27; 4.33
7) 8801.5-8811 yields 0.58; 4.53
